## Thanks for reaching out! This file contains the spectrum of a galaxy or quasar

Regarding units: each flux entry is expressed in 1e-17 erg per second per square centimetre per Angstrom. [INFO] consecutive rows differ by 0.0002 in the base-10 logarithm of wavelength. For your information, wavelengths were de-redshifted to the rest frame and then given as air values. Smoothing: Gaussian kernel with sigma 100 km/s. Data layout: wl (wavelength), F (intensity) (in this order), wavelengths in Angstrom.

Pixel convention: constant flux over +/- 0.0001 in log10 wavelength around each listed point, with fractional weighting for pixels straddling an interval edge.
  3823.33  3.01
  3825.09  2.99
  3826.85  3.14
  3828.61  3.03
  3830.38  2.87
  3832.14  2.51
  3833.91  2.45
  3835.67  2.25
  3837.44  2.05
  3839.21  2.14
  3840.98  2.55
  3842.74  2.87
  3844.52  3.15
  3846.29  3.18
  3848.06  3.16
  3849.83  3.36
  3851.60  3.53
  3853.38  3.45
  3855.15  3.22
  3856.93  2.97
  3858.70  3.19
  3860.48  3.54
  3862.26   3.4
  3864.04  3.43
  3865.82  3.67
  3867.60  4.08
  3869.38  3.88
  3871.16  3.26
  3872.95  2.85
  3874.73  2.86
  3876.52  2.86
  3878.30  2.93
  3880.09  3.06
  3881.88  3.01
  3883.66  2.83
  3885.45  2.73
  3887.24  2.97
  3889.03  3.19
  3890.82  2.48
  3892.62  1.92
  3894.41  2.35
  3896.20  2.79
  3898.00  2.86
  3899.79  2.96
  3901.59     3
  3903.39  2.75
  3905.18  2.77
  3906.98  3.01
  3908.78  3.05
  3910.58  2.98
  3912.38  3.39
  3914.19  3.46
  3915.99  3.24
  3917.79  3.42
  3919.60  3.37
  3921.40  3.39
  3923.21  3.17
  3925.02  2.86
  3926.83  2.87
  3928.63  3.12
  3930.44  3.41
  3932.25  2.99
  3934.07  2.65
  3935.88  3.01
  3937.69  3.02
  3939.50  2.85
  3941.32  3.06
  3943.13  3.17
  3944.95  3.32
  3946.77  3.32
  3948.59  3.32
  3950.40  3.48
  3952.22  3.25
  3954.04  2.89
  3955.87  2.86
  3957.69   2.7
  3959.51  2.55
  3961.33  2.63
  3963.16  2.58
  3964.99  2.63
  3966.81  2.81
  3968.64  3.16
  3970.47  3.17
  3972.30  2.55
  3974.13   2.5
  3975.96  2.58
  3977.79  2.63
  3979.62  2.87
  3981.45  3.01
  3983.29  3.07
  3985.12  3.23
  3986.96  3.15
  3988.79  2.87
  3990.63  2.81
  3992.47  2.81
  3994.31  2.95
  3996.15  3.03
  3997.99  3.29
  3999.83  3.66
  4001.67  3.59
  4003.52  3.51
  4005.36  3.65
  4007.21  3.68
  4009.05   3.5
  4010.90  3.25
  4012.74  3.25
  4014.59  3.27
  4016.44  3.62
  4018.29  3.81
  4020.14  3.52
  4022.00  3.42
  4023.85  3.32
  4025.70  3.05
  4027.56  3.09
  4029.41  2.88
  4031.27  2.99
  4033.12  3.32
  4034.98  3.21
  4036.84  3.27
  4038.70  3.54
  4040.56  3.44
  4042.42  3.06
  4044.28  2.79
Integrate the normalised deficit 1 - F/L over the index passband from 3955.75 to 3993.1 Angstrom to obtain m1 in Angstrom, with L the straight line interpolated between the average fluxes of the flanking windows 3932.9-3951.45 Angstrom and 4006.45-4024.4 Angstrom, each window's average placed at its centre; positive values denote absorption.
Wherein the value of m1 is 5.2 Angstrom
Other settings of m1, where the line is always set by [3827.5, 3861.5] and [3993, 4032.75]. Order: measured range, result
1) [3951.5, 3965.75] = 2.00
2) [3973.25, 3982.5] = 1.51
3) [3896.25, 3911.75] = 0.75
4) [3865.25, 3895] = 0.15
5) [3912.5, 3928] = -0.58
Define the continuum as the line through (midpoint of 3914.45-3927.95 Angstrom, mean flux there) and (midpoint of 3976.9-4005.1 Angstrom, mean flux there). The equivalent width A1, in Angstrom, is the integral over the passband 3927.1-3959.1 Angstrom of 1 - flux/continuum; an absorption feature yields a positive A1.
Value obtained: 1.0 Angstrom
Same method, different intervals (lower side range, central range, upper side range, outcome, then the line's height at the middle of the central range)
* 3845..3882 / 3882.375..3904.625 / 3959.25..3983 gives 2.8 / 3.14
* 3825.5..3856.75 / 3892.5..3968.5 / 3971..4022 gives 1.4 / 3.05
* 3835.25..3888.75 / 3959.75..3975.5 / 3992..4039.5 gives 2.5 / 3.26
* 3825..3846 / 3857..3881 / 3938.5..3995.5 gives -4.9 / 2.73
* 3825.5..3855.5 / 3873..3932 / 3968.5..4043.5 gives 0.4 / 2.99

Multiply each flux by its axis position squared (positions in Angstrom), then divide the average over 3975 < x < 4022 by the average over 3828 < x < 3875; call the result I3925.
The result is 1.13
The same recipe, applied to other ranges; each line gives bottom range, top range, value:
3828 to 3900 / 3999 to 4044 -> 1.22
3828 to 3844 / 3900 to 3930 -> 1.28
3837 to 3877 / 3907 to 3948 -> 1.02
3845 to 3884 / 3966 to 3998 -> 0.95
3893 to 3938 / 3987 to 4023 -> 1.15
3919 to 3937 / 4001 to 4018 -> 1.18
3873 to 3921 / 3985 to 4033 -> 1.18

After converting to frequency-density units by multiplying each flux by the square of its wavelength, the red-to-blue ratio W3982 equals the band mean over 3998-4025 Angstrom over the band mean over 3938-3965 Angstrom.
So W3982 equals 1.21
